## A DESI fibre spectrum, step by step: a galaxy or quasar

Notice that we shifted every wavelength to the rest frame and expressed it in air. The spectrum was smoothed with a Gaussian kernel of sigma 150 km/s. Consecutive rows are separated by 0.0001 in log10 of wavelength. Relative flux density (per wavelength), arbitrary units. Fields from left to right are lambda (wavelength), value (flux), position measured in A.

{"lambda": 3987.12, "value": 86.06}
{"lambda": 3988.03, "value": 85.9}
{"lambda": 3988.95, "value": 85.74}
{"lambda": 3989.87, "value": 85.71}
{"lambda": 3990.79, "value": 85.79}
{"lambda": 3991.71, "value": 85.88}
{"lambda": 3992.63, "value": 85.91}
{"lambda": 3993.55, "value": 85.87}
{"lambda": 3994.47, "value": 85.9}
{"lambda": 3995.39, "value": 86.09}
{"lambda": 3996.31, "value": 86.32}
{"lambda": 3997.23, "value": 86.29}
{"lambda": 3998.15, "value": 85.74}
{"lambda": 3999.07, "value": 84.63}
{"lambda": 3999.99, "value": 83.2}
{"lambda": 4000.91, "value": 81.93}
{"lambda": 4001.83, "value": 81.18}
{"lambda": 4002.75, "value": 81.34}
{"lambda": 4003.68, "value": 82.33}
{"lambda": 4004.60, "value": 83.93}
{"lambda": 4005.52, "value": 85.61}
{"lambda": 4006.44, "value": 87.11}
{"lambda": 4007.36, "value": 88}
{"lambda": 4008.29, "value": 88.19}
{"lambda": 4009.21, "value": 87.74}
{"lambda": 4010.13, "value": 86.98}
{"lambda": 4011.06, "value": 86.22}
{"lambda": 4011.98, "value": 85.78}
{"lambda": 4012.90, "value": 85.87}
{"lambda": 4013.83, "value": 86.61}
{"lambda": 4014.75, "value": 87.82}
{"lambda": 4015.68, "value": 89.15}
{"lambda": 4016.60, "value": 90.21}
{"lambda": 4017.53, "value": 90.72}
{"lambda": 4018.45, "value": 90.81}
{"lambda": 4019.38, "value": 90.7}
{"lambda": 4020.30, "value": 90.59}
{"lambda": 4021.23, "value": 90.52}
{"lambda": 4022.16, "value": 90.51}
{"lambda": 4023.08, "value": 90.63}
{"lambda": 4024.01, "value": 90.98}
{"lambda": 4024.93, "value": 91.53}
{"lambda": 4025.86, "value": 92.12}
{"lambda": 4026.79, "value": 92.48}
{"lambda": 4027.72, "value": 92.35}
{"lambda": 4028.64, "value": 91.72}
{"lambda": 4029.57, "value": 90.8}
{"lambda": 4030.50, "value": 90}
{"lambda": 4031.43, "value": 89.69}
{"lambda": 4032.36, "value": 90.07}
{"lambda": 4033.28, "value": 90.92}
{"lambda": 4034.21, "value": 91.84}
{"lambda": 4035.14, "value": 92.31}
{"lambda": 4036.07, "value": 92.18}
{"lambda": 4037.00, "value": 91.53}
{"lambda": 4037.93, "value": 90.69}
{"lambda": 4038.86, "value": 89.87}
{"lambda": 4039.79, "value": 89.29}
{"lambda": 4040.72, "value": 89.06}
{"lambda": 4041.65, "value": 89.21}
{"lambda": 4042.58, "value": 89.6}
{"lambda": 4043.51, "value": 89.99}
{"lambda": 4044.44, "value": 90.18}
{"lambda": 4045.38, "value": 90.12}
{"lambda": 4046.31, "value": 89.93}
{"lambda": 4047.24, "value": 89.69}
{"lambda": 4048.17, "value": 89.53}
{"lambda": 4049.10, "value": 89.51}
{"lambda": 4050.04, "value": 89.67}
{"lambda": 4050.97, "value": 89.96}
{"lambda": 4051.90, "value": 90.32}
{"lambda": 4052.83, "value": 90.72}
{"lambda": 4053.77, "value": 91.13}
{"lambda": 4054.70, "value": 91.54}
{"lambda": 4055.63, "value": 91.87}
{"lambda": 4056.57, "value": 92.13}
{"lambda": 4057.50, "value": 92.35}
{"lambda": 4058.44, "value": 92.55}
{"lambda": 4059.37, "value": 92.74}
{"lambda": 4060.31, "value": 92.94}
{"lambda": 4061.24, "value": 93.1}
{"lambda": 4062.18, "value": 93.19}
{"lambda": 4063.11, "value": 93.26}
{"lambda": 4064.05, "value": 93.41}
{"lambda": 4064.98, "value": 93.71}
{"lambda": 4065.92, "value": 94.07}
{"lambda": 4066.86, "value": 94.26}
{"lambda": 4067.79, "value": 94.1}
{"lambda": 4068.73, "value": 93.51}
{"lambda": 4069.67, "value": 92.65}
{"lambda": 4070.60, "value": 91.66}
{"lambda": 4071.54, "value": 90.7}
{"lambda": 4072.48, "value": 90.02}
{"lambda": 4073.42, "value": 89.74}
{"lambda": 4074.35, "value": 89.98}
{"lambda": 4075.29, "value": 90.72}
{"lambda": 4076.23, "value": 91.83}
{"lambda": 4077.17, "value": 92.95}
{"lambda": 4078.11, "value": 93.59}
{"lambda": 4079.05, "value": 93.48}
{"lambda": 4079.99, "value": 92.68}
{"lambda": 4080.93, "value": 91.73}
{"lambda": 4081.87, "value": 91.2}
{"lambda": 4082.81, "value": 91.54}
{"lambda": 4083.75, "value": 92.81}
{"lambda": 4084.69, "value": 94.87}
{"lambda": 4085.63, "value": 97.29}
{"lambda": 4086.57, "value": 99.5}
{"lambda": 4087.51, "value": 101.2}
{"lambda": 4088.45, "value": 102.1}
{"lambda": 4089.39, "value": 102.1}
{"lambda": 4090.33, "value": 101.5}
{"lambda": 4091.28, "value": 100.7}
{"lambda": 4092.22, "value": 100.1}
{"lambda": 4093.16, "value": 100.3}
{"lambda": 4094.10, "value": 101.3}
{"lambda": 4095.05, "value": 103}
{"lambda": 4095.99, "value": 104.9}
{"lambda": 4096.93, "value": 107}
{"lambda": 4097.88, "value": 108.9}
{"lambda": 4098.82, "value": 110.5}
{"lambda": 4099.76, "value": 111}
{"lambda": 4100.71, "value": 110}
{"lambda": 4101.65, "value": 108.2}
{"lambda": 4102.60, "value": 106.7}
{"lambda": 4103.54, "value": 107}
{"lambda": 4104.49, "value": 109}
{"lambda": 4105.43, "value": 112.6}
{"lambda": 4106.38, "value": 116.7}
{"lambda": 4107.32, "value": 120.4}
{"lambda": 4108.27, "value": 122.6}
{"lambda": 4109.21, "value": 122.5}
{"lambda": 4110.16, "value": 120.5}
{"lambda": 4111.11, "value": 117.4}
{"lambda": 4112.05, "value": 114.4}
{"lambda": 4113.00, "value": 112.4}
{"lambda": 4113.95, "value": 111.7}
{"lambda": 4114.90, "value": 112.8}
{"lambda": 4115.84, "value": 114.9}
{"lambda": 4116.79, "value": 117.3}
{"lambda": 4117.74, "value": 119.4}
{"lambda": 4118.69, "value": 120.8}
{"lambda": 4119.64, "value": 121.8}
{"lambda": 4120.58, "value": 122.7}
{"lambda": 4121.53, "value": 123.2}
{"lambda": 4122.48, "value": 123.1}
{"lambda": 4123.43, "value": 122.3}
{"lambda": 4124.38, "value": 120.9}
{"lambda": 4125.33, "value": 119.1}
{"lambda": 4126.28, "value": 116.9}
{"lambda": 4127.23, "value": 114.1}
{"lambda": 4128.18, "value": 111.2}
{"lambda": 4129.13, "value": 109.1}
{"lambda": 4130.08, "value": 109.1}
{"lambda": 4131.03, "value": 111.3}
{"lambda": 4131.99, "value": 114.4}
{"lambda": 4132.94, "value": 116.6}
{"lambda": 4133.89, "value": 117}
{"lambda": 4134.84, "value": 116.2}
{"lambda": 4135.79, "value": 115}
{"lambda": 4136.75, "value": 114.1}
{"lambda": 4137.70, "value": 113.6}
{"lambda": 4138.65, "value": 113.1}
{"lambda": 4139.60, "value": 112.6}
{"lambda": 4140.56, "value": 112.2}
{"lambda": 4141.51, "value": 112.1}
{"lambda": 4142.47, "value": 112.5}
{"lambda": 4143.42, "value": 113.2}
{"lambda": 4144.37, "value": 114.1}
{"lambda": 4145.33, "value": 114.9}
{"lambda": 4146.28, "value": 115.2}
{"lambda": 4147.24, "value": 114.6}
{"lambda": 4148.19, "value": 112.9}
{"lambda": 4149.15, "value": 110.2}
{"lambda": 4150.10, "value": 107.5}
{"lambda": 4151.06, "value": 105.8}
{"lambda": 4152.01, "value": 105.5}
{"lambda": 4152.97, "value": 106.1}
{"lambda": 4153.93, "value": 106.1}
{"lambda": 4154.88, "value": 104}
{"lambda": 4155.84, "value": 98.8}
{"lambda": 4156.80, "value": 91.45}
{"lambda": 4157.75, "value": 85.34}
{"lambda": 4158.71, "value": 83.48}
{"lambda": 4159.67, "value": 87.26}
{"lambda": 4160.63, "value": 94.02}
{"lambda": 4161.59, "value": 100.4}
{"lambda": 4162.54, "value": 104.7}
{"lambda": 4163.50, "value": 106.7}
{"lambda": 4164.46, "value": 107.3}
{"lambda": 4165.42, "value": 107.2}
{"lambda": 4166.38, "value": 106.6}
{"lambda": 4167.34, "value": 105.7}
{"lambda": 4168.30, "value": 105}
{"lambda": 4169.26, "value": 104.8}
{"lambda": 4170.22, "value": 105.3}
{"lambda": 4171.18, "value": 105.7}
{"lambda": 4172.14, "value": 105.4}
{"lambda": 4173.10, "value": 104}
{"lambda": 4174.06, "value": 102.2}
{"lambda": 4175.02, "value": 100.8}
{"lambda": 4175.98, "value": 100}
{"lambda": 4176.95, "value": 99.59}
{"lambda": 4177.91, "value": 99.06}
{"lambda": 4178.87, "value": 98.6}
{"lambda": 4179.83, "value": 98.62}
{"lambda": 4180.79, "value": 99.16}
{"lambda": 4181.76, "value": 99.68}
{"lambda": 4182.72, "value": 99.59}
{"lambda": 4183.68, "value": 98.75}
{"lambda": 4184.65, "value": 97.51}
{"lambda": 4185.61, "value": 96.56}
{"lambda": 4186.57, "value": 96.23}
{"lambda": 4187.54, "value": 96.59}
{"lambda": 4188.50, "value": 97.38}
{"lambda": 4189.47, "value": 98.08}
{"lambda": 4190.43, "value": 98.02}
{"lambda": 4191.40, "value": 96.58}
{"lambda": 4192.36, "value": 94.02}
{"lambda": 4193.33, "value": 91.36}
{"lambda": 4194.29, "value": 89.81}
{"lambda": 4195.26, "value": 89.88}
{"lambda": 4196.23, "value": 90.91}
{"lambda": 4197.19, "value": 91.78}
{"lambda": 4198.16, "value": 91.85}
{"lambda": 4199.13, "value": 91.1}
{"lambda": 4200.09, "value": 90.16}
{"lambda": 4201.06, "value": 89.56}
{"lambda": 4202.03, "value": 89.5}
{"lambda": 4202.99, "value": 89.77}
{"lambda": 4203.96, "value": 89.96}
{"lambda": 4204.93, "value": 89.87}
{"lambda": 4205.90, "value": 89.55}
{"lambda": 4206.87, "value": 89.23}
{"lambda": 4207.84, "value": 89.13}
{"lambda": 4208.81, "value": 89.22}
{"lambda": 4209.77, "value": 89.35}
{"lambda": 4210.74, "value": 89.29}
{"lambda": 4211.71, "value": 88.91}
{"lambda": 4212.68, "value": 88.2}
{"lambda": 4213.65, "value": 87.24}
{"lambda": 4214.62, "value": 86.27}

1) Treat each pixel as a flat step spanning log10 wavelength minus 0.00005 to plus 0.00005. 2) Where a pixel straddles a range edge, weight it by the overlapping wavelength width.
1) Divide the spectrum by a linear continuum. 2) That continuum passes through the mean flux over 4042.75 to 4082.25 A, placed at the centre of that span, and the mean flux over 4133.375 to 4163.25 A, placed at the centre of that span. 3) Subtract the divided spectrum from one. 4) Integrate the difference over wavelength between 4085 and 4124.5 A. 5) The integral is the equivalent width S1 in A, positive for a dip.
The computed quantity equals -4.8 A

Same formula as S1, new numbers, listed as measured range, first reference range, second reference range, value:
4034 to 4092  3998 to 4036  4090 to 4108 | 3.8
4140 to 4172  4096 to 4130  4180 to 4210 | -0.4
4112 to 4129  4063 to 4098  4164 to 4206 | -3.7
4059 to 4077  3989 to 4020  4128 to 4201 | 0.1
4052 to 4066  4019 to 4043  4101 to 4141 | 0.9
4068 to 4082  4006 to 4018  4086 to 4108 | 1.3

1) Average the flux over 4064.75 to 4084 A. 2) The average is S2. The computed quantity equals 92.2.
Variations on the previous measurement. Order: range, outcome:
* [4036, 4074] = 91.4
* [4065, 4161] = 106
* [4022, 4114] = 96.8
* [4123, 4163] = 109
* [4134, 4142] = 114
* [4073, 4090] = 94.5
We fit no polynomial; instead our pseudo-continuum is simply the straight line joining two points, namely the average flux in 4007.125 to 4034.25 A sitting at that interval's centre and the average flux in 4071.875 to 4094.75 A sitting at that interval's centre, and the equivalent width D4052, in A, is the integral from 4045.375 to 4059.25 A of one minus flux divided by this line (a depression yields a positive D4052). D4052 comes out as 0.3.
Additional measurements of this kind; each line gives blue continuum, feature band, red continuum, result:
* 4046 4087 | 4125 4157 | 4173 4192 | -5.0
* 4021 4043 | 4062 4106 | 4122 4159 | 1.0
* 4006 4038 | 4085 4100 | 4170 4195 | -1.5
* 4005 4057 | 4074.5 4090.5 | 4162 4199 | -0.3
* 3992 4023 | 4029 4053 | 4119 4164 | 0.6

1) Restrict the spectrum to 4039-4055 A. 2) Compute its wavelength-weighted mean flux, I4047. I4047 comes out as 90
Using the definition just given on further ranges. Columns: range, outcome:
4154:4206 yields 97.3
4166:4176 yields 104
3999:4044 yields 88.8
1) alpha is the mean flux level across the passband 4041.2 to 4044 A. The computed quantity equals 89.7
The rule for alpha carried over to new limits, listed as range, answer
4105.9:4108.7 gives 120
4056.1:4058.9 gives 92.2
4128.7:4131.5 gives 110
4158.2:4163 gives 93.9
